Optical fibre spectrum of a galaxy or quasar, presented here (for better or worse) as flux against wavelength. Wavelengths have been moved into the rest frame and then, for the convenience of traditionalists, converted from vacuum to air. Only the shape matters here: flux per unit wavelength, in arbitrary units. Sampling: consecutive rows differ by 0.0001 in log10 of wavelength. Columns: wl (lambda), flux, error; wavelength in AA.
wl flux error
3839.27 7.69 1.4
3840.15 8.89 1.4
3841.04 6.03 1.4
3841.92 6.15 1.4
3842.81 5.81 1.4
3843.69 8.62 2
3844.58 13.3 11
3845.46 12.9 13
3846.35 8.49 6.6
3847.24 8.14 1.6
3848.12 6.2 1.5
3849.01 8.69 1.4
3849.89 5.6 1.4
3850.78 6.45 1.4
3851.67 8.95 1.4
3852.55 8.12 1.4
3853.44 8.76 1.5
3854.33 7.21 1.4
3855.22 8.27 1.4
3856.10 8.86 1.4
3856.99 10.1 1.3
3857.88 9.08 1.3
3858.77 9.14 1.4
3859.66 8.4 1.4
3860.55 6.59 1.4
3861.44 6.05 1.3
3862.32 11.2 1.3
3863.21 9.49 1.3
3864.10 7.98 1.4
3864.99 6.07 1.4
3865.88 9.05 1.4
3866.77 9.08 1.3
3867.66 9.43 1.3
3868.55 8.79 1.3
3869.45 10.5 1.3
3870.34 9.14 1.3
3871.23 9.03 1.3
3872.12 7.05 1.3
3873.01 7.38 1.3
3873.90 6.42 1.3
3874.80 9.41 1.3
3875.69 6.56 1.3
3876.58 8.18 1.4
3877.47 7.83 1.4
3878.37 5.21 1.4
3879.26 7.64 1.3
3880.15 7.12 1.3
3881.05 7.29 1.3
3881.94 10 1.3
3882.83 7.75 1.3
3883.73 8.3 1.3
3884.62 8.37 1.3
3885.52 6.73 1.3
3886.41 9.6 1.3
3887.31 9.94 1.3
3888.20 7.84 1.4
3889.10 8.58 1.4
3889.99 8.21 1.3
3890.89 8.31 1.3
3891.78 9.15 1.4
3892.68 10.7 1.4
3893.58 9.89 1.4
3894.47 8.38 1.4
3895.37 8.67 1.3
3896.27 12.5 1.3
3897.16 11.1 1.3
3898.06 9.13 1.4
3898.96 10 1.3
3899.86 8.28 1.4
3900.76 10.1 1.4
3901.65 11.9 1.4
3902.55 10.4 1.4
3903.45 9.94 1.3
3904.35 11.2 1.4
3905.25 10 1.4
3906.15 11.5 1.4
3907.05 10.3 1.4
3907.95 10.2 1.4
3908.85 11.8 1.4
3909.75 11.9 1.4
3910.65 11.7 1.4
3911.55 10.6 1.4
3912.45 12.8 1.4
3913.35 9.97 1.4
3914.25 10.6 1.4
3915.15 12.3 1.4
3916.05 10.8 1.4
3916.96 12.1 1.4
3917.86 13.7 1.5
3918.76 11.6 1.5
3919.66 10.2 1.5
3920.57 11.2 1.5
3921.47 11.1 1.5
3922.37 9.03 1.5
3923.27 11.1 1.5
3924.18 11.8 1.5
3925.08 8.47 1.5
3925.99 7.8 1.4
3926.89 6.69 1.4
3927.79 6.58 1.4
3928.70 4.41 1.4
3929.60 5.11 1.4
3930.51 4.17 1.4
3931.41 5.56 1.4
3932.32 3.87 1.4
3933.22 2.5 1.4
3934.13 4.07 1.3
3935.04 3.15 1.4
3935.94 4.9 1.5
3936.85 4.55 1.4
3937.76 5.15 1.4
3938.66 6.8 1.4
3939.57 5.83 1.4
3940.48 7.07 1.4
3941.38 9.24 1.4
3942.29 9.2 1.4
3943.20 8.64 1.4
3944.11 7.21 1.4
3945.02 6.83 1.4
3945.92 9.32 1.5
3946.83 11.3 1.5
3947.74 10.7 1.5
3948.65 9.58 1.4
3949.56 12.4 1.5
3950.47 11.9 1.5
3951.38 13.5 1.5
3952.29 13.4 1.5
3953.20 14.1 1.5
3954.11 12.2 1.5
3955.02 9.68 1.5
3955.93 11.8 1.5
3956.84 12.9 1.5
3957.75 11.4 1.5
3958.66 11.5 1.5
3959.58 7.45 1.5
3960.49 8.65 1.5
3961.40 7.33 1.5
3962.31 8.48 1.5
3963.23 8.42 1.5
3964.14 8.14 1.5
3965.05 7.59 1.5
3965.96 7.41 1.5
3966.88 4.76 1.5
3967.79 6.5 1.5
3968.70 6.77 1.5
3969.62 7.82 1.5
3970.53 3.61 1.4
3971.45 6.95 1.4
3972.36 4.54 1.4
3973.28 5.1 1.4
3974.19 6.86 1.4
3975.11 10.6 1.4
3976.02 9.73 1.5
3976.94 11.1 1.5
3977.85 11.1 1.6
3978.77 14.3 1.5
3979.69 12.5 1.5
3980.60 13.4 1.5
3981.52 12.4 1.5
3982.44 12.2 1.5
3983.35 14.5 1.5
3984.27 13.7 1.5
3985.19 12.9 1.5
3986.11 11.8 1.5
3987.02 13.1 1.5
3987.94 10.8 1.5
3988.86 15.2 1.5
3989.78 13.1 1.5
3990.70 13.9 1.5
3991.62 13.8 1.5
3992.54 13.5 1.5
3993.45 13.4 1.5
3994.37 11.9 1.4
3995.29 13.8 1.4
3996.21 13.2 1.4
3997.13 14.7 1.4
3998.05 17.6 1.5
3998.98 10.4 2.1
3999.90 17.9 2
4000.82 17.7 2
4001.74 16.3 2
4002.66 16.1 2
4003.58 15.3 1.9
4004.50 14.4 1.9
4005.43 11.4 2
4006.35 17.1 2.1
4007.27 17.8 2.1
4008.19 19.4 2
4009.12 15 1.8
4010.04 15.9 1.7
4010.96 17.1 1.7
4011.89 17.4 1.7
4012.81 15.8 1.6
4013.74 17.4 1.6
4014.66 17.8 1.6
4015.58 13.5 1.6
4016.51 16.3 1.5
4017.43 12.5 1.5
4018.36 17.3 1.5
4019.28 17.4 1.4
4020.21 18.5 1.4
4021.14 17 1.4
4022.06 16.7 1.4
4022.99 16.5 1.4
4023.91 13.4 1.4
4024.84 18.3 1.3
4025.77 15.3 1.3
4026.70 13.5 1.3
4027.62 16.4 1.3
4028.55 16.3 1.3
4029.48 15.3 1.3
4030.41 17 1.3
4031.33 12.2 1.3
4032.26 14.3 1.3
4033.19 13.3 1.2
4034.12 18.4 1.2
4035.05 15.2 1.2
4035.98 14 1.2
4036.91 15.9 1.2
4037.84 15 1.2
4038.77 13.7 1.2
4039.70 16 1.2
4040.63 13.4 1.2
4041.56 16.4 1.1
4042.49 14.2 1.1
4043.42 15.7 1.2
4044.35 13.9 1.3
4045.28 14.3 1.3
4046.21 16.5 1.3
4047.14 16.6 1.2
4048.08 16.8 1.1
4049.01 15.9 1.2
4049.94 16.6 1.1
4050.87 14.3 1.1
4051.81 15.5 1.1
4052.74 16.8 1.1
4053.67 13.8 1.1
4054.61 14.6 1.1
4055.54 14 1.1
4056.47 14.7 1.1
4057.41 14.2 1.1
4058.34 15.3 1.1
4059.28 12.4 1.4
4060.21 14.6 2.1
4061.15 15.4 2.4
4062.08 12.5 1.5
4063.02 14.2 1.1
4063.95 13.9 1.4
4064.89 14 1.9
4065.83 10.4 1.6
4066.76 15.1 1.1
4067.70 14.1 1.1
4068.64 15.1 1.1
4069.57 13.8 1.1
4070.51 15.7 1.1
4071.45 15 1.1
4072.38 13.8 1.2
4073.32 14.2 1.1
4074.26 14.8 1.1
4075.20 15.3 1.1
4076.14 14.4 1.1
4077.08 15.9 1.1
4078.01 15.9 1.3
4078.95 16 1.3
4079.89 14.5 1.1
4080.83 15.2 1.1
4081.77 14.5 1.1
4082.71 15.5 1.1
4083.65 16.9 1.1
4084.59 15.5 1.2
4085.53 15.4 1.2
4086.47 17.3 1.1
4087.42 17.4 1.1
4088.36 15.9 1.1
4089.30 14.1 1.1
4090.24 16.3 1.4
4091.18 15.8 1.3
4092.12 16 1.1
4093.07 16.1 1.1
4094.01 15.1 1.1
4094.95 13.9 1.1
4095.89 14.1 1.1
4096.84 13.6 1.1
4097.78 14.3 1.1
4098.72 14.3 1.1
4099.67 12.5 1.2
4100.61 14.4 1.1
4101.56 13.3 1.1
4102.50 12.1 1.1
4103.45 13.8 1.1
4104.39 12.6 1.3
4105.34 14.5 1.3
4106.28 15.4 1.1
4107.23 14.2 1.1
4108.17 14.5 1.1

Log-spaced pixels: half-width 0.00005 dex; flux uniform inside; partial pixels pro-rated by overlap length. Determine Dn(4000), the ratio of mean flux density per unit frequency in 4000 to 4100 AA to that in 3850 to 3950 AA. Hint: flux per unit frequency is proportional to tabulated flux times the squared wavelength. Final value 1.89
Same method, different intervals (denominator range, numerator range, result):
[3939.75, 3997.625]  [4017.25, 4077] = 1.49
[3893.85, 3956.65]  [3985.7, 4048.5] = 1.71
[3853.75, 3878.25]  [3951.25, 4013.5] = 1.54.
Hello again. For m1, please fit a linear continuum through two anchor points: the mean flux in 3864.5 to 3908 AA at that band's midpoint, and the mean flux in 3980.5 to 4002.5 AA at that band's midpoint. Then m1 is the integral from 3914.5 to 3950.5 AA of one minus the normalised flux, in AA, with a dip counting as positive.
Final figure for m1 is 9.3 AA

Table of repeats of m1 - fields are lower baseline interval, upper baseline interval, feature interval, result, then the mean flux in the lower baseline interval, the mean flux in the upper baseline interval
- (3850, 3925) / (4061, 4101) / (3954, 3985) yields 5.9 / 9.35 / 14.8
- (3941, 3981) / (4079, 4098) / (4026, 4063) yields -4.6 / 9.45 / 15.4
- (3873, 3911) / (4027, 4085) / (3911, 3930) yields 0.5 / 9.21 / 14.9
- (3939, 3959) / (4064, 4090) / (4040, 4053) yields -1.5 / 10.4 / 15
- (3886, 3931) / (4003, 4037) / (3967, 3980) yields 5.0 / 9.86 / 15.8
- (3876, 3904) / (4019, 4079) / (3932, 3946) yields 6.2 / 8.94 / 15.1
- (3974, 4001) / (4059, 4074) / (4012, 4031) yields -3.7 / 13.1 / 14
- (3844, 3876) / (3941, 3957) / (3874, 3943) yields 6.6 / 8.5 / 10.7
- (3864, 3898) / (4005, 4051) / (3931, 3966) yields 9.8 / 8.52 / 15.7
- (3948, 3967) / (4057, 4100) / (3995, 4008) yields -3.8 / 10.2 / 14.8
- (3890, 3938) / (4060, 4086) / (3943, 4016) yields -2.9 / 9.11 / 14.7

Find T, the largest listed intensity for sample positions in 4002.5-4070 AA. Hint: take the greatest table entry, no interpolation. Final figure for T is 19.4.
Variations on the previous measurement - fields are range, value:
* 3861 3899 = 12.5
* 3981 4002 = 17.9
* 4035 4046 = 16.4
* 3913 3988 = 14.5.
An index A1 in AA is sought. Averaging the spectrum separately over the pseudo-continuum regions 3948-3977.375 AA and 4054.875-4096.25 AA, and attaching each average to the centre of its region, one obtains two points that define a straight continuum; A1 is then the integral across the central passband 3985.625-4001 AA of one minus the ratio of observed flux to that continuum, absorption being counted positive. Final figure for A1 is -4.4 AA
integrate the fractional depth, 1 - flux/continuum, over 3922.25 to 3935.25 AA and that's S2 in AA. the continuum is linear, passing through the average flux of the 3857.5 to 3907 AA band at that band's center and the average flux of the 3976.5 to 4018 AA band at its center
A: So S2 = 5.6 AA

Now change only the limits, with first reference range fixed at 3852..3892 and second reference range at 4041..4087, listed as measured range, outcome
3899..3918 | -2.8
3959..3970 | 3.8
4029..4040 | -0.9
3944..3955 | -0.1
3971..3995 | 1.0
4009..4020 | -2.5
